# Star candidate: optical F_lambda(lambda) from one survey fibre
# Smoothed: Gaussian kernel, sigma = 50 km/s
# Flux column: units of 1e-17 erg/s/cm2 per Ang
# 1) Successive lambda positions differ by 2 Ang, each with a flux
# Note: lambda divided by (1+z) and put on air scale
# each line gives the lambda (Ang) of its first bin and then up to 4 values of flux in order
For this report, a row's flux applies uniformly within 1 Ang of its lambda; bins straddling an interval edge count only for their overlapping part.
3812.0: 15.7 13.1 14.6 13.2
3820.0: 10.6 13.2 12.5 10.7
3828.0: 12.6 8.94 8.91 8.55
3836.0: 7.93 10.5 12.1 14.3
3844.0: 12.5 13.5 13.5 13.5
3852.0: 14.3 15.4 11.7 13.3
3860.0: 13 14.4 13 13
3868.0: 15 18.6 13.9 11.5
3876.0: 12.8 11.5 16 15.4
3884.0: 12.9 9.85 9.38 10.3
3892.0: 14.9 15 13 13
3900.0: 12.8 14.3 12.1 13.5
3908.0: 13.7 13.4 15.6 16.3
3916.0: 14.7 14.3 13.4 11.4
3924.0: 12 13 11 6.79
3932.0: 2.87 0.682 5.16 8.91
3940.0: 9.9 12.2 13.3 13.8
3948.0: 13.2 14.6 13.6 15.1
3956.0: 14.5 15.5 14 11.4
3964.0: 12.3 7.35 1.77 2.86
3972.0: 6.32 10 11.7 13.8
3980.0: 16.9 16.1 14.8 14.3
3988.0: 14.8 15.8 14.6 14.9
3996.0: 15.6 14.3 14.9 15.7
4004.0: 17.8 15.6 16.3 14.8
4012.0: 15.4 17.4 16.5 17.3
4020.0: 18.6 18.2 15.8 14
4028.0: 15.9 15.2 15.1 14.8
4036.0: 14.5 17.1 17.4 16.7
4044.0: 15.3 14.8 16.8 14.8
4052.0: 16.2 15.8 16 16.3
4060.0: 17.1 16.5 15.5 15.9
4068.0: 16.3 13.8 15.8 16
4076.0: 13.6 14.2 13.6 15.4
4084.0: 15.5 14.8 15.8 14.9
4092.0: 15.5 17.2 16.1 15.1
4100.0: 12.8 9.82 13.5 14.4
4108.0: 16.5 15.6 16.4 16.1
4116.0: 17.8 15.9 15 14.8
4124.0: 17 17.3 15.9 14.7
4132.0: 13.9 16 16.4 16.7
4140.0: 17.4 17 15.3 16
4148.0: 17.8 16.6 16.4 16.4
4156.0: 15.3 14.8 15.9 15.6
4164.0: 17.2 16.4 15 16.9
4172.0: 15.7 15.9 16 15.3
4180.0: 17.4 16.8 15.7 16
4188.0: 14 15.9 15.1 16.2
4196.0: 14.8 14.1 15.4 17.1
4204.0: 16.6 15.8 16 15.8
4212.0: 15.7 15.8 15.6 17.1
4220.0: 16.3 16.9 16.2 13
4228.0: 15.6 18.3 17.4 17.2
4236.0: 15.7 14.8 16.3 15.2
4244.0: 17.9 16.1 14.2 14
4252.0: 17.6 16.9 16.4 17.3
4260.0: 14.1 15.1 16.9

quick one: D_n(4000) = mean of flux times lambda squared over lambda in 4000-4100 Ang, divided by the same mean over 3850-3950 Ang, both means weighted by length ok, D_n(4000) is 1.37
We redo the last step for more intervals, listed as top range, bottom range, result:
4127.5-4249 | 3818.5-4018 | 1.44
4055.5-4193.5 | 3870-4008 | 1.37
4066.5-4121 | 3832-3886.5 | 1.31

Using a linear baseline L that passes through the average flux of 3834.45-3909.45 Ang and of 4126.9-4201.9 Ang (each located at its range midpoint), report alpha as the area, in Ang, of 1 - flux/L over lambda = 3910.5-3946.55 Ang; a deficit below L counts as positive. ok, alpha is 7.3 Ang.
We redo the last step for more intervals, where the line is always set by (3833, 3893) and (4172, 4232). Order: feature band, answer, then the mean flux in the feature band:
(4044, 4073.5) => -2.4 Ang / 15.8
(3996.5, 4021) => -3.5 Ang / 16.2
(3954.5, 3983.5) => 5.6 Ang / 11.2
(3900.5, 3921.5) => -1.1 Ang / 14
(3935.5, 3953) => 2.3 Ang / 11.8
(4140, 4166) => -1.3 Ang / 16.2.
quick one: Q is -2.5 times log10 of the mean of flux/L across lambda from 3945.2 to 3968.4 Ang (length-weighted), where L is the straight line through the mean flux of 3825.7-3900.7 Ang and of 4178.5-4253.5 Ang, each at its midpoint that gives 0.09 mag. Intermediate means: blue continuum 12.7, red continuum 15.9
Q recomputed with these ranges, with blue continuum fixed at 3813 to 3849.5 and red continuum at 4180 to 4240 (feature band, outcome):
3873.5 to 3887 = -0.052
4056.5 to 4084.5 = -0.074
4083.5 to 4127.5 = -0.042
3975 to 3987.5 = -0.093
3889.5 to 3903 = -0.081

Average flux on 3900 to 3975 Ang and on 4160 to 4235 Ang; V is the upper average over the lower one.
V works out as 1.4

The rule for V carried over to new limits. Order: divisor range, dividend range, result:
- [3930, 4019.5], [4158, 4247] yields 1.26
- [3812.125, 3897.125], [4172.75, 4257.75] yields 1.26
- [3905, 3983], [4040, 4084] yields 1.36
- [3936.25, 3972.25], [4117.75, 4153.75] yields 1.45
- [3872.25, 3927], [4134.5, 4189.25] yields 1.22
